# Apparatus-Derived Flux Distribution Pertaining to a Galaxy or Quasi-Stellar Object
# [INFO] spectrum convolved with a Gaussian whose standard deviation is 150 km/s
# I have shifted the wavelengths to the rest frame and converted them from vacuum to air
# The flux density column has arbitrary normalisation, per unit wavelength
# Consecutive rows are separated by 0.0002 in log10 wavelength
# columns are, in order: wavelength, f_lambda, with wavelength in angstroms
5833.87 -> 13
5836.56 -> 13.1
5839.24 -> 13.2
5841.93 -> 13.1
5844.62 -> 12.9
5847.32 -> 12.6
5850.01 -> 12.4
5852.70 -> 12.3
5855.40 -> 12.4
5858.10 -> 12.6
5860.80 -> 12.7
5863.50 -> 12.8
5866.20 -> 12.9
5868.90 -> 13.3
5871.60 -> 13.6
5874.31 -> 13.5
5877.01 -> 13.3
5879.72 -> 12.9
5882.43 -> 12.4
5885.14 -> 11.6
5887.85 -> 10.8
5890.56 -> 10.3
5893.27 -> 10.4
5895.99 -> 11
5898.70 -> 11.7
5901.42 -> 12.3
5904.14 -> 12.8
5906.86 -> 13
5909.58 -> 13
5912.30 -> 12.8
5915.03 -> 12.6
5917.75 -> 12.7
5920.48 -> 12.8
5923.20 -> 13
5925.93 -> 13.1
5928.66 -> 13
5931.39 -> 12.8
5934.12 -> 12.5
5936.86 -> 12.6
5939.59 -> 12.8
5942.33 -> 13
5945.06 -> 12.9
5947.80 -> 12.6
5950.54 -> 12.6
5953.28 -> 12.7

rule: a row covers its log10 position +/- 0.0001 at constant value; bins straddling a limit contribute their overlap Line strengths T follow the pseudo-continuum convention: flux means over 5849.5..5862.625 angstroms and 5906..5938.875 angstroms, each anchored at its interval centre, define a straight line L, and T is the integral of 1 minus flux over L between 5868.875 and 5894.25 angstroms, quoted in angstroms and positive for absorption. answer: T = 0.9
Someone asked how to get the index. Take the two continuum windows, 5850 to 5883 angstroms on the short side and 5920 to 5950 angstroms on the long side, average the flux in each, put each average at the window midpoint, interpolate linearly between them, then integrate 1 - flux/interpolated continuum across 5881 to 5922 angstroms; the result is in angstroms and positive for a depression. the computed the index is 2.7 angstroms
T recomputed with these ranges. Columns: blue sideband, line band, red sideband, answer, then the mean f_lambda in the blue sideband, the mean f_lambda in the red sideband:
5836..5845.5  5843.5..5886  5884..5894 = -3.1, 13.1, 10.8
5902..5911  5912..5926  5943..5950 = 0.0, 12.9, 12.8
